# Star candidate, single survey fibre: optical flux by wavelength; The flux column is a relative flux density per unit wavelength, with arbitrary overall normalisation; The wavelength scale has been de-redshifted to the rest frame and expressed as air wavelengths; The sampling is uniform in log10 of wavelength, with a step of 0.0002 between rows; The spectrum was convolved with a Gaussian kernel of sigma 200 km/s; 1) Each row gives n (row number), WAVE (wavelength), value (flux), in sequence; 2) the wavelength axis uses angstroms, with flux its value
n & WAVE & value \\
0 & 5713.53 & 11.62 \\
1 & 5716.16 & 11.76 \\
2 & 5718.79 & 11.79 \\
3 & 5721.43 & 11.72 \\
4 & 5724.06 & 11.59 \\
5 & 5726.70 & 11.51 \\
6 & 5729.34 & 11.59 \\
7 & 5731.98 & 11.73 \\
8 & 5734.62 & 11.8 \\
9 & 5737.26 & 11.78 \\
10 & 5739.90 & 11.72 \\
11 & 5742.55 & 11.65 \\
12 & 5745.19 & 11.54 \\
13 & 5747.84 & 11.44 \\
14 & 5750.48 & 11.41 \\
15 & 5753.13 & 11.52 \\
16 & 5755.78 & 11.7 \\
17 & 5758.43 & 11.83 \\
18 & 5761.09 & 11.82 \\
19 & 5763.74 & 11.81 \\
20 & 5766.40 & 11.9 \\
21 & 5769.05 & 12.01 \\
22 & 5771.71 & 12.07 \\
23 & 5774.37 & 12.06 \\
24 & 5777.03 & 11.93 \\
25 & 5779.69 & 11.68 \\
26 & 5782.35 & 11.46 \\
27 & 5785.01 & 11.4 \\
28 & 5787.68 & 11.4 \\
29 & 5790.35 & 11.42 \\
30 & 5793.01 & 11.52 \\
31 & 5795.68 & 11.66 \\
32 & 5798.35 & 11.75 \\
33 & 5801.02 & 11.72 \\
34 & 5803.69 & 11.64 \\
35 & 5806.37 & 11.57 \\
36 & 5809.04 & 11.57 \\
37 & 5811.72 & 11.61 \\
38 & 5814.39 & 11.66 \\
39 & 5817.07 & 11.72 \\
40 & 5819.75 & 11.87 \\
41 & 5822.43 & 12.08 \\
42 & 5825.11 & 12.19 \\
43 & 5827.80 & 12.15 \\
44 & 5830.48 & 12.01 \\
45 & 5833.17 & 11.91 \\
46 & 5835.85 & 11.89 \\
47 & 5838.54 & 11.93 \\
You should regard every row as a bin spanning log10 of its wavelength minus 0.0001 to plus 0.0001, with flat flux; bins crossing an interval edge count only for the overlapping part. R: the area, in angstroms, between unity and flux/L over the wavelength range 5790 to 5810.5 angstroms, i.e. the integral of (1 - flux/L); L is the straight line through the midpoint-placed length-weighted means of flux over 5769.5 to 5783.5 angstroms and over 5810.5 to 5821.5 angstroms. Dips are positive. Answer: 0.3 angstroms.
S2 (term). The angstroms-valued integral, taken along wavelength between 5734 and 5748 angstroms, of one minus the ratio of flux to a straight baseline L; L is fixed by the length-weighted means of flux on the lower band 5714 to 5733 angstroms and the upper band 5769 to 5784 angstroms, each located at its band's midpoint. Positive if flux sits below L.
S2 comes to 0.1 angstroms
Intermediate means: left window 11.7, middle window 11.7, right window 11.8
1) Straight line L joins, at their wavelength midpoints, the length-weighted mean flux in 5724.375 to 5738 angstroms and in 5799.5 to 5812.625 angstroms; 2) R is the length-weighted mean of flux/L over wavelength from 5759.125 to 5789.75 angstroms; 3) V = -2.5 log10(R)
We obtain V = -0.01 mag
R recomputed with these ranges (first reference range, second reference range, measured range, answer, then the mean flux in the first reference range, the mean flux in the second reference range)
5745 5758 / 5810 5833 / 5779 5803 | 0.4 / 11.5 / 11.9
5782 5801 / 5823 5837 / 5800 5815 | 0.1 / 11.5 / 12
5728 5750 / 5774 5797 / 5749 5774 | -0.4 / 11.6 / 11.6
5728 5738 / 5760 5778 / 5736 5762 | 0.4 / 11.7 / 11.9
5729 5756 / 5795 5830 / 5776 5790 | 0.2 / 11.6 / 11.8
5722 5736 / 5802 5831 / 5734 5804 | 0.2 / 11.6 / 11.8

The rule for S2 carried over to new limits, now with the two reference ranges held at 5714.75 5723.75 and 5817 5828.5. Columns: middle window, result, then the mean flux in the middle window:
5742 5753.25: 0.3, 11.5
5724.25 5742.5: 0.2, 11.7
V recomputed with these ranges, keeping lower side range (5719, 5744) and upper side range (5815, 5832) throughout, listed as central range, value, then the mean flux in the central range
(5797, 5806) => 0.02 mag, 11.7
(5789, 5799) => 0.03 mag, 11.6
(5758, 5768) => -0.01 mag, 11.8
